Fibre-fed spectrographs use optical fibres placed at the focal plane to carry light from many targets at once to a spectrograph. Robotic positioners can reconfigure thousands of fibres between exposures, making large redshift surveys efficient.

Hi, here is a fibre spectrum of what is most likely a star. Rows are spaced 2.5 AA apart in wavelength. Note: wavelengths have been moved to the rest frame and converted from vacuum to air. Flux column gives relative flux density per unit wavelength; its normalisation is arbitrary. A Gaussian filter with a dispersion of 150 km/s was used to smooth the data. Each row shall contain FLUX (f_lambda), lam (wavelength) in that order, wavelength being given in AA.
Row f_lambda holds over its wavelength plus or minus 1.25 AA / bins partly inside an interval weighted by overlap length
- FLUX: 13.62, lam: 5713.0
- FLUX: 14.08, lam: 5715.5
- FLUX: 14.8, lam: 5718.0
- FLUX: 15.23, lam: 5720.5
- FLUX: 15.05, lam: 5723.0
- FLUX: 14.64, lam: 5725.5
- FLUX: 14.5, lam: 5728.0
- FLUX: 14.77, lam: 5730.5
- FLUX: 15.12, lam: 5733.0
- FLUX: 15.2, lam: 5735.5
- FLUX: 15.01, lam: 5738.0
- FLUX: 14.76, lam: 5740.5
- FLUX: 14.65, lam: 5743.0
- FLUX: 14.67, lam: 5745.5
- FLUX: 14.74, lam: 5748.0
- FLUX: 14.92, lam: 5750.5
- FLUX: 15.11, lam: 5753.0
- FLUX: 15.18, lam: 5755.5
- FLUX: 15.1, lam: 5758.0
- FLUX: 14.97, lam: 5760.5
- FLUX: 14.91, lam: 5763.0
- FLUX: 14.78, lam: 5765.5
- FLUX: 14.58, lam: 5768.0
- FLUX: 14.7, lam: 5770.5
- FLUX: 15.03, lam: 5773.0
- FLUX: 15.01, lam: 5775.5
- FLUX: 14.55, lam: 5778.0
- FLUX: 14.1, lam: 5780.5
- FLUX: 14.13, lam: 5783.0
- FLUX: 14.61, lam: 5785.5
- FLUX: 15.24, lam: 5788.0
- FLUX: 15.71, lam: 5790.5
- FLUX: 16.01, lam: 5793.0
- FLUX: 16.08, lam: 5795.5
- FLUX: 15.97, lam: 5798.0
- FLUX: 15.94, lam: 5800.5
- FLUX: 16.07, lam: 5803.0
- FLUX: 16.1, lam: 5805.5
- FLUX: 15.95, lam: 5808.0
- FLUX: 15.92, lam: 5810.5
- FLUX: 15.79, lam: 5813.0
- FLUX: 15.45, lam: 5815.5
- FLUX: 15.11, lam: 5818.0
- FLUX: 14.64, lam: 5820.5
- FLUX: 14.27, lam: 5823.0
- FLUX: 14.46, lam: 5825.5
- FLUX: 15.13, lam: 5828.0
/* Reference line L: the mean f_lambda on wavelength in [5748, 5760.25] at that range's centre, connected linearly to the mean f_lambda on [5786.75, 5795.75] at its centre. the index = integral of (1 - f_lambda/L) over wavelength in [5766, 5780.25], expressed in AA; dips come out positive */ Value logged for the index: 0.6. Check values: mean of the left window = 15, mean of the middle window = 14.7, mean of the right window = 15.7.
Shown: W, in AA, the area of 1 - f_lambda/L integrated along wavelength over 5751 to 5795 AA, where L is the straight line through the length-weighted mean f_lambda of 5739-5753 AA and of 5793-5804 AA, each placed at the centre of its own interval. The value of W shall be 1.3 AA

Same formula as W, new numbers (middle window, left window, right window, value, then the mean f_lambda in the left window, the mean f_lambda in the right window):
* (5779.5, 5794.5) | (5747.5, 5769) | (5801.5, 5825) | 0.2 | 14.9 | 15.5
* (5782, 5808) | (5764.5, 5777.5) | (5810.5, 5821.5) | -0.9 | 14.8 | 15.3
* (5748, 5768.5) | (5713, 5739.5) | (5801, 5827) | 0.1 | 14.8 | 15.4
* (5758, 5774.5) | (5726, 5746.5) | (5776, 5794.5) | 0.0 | 14.8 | 14.9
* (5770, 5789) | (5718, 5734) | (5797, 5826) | 0.7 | 14.9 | 15.5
